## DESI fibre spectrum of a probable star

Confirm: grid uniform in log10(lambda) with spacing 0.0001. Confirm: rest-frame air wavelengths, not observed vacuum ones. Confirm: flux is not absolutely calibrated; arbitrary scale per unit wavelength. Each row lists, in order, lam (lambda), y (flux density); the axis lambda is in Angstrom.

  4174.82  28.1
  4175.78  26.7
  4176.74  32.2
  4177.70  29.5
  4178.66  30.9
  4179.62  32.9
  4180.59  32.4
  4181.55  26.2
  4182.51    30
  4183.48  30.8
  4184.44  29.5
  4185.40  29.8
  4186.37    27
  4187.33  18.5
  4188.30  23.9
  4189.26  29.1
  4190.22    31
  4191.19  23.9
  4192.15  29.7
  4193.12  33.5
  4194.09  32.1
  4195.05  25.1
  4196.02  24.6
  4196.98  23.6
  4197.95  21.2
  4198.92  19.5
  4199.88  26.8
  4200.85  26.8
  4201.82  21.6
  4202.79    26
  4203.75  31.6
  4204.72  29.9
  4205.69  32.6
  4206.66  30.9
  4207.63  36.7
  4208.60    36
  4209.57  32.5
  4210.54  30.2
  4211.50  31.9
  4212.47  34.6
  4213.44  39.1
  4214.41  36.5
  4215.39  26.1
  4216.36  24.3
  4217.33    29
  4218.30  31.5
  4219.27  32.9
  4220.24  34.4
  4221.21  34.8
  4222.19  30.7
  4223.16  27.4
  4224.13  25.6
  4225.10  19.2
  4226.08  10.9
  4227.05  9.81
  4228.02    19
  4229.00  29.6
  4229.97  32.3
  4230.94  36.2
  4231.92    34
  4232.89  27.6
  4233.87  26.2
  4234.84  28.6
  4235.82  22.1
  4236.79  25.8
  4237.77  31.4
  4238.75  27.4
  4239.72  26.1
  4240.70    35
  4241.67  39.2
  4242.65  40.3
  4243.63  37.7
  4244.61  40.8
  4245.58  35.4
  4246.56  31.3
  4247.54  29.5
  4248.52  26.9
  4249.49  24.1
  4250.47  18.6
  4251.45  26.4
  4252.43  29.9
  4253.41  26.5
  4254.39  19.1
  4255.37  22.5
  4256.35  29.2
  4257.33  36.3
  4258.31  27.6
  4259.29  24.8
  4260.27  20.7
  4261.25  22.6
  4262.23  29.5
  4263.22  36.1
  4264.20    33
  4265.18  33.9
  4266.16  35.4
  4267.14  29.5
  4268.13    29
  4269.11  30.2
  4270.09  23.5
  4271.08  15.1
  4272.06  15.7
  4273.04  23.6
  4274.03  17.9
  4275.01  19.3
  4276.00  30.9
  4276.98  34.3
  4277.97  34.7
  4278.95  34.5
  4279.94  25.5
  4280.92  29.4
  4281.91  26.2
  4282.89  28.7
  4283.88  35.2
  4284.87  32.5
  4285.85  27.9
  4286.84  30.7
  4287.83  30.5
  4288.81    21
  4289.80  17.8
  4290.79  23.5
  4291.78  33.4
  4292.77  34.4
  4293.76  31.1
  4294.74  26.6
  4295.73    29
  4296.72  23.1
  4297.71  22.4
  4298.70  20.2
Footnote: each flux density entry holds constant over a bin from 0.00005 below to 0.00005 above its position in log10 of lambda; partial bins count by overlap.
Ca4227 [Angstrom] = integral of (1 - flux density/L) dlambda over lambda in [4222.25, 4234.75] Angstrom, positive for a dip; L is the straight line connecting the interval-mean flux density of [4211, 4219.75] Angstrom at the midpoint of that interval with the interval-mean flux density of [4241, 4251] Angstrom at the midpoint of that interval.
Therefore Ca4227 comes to 2.7 Angstrom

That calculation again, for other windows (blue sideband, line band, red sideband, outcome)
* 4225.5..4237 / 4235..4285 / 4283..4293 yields -3.41 Angstrom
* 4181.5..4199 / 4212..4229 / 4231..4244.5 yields 1.25 Angstrom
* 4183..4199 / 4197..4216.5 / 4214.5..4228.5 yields -2.58 Angstrom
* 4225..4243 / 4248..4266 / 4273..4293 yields 0.37 Angstrom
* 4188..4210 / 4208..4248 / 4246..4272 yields -3.43 Angstrom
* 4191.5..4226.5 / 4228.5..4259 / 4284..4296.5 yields -1.19 Angstrom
